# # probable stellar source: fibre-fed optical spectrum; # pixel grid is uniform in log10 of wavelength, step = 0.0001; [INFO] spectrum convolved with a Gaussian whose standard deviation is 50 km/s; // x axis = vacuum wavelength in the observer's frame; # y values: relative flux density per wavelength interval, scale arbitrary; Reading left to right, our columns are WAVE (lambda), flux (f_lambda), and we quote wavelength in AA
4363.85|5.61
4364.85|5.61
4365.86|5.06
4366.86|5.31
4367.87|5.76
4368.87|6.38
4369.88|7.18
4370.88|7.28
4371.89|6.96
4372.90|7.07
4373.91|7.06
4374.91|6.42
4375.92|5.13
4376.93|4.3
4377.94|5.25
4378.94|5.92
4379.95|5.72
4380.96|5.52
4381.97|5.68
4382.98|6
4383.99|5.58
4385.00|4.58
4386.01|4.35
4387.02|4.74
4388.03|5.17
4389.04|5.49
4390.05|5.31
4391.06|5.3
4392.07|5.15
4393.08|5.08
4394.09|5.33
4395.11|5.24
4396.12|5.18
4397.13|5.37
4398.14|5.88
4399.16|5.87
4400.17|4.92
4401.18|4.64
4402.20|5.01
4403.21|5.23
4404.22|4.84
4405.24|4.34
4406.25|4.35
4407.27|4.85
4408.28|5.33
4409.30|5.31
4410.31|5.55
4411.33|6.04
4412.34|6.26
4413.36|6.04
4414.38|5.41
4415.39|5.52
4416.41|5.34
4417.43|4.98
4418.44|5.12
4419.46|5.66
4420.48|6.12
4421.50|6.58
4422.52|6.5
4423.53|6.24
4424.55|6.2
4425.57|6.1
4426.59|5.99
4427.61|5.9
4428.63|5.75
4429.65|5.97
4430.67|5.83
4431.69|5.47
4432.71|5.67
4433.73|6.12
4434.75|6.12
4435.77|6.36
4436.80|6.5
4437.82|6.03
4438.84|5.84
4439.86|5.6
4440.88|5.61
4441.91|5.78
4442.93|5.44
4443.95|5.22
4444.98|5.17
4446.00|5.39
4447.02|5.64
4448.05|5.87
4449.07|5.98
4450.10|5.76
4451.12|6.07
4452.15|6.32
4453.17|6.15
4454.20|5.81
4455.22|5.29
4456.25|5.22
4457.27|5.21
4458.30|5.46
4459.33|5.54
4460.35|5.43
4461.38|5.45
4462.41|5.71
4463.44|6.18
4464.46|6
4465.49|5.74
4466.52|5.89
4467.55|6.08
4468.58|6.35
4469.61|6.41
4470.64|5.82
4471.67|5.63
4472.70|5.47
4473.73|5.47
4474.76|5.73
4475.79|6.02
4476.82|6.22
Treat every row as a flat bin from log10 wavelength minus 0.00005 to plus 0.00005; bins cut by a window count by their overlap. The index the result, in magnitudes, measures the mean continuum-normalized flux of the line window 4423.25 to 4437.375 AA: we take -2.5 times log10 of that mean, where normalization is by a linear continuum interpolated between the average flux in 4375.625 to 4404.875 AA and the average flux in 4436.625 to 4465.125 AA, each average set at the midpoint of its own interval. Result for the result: -0.09 mag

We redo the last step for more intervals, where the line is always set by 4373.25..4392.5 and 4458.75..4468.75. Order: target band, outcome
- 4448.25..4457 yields -0.01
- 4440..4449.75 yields 0.03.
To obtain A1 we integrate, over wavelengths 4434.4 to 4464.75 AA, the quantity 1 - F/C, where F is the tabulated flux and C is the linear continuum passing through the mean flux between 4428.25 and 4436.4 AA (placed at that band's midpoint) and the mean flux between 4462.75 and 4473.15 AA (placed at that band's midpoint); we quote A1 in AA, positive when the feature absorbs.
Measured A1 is 1.03 AA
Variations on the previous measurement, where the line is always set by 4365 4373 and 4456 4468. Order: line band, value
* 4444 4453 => 0.00 AA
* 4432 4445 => 0.01 AA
